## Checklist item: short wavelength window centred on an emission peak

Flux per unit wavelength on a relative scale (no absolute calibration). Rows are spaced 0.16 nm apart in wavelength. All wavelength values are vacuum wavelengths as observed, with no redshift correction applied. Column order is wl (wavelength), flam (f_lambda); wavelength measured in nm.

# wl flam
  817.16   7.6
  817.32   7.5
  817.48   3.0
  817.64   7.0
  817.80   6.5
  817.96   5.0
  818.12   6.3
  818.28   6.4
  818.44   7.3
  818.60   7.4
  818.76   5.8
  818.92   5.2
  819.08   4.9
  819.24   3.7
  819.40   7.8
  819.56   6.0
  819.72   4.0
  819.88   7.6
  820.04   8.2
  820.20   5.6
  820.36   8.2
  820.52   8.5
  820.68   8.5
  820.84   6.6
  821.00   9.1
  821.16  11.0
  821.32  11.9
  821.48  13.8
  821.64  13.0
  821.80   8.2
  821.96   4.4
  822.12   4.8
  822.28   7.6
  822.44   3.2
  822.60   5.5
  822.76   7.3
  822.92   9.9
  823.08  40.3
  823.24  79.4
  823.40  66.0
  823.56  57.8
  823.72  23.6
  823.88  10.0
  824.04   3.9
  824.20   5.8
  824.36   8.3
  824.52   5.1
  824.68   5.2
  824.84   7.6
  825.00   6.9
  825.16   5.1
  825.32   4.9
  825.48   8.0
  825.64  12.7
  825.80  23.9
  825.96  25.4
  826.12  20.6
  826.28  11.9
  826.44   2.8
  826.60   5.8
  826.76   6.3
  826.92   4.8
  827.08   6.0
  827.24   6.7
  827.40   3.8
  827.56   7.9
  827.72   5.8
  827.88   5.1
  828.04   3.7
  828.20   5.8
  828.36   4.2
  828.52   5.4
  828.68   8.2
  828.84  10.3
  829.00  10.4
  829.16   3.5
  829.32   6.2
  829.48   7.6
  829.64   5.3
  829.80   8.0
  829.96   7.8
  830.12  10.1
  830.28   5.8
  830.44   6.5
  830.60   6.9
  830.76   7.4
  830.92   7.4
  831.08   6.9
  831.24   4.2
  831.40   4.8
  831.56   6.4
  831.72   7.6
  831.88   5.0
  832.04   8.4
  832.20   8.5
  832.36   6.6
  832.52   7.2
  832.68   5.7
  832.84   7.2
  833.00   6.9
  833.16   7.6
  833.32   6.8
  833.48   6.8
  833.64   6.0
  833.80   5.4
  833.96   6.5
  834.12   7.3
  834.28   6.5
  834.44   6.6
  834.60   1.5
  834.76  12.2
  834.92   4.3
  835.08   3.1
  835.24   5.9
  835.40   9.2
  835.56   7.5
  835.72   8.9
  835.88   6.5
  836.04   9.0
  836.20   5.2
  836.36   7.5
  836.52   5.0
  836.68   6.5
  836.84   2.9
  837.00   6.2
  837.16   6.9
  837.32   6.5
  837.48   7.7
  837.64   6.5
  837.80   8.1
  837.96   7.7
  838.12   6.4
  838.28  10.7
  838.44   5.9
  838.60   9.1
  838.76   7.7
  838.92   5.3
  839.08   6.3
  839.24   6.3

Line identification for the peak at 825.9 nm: [N II]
